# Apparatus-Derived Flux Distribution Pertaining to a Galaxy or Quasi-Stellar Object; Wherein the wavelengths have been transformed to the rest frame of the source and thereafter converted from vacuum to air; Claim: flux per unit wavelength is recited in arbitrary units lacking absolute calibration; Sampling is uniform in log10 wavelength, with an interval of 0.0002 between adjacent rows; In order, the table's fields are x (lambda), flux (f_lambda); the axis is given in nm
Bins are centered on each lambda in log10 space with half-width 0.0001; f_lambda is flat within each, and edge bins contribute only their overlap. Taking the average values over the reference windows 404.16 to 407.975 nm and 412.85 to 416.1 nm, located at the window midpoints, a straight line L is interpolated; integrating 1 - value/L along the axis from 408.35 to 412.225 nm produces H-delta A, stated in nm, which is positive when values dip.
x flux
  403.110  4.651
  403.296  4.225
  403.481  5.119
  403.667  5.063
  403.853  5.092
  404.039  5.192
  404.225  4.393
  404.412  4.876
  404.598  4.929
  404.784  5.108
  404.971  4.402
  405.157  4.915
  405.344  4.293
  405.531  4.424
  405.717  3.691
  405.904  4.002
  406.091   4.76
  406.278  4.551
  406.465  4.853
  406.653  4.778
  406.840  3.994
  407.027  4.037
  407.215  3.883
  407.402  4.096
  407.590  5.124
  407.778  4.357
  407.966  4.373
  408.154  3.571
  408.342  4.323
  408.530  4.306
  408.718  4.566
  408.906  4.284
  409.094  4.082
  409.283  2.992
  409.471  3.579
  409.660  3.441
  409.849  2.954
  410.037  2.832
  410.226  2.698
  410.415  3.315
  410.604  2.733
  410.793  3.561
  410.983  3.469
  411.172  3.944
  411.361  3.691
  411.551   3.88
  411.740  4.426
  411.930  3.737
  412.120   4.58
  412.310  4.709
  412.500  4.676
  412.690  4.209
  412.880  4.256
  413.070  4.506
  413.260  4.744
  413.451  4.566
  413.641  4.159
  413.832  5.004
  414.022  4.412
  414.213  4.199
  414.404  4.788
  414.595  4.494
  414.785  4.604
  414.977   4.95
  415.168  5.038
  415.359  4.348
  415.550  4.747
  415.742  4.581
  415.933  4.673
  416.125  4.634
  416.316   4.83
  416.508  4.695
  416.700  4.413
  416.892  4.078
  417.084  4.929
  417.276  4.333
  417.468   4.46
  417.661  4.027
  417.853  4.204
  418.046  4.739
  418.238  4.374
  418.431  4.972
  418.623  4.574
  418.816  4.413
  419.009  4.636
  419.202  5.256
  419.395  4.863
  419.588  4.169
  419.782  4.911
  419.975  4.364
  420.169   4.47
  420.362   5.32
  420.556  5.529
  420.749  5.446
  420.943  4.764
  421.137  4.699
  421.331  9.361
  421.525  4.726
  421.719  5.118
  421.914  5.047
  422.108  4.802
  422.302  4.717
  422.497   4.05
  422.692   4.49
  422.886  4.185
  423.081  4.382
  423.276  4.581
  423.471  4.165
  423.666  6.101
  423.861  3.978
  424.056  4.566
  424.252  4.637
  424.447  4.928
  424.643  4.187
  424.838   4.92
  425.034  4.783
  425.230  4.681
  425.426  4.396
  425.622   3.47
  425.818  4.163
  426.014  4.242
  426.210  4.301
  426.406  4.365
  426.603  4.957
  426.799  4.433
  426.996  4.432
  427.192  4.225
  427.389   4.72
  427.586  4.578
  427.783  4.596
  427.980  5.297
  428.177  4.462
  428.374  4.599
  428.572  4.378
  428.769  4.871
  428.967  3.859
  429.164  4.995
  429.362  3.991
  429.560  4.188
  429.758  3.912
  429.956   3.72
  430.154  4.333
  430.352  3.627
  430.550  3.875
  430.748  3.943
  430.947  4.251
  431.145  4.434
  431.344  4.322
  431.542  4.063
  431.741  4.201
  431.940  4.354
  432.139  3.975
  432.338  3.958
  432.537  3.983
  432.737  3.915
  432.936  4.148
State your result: 0.74 nm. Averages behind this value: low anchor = 4.47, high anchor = 4.6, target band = 3.67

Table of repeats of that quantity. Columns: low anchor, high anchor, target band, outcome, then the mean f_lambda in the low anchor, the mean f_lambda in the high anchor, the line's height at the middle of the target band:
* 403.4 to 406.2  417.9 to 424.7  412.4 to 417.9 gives 0.279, 4.68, 4.84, 4.78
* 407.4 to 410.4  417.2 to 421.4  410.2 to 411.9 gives 0.203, 3.83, 4.88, 4.04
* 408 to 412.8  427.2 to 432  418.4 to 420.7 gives -0.432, 3.79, 4.31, 4.04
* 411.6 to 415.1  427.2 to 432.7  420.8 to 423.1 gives -0.355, 4.5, 4.27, 4.38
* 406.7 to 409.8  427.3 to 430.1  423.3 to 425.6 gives -0.141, 4.06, 4.44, 4.36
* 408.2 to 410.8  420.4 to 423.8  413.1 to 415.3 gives -0.274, 3.55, 5.06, 4.11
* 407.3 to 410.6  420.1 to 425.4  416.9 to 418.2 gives 0.019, 3.79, 4.91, 4.48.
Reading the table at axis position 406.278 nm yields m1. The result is 4.551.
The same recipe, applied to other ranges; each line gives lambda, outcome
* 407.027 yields 4.037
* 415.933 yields 4.673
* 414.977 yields 4.95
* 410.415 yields 3.315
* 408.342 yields 4.323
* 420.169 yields 4.47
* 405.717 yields 3.691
